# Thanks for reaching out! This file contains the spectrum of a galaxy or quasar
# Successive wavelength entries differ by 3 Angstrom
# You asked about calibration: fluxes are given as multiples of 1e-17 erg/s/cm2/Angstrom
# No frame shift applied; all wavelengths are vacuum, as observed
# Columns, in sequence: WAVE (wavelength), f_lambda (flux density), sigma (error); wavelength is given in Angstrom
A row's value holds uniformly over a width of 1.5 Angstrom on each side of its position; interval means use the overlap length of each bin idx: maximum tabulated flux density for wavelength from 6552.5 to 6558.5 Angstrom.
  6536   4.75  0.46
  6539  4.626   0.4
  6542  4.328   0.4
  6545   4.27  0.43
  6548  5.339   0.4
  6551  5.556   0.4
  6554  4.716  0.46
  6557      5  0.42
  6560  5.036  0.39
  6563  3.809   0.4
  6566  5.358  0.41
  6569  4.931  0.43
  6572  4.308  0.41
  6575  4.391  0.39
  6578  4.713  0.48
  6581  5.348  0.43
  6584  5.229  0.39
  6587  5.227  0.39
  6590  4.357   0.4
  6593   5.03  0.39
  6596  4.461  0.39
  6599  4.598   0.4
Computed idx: 5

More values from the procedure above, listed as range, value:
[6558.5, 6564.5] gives 5.036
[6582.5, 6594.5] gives 5.229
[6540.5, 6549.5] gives 5.339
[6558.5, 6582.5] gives 5.358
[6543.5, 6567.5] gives 5.556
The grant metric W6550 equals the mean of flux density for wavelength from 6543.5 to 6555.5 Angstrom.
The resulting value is 4.97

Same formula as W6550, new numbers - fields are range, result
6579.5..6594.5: 5.04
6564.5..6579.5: 4.74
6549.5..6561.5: 5.08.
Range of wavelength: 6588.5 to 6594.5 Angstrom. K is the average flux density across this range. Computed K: 4.69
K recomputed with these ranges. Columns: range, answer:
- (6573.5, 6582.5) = 4.82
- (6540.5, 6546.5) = 4.3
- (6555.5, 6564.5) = 4.61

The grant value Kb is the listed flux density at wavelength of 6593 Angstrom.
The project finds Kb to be 5.03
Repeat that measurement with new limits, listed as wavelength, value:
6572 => 4.308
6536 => 4.75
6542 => 4.328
